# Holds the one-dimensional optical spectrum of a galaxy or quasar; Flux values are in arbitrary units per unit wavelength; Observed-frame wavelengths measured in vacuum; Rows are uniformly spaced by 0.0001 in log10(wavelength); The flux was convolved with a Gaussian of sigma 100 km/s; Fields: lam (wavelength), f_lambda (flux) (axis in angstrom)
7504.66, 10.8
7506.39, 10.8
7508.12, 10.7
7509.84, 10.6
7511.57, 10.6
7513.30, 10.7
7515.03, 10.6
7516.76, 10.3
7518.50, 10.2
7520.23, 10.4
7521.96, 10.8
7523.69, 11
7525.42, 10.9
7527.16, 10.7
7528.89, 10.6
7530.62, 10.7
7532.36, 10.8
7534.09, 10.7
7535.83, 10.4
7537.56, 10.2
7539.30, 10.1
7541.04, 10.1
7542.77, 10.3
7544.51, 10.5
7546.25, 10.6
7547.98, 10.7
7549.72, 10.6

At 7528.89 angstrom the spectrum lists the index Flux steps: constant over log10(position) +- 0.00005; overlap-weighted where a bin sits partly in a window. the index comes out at 10.6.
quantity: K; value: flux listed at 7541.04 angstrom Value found 10.1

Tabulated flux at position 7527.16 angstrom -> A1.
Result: 10.7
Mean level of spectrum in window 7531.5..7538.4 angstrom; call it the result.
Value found 10.5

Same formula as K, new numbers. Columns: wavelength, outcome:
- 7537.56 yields 10.2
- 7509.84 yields 10.6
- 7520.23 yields 10.4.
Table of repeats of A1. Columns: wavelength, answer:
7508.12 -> 10.7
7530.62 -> 10.7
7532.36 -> 10.8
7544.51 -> 10.5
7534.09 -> 10.7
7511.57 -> 10.6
